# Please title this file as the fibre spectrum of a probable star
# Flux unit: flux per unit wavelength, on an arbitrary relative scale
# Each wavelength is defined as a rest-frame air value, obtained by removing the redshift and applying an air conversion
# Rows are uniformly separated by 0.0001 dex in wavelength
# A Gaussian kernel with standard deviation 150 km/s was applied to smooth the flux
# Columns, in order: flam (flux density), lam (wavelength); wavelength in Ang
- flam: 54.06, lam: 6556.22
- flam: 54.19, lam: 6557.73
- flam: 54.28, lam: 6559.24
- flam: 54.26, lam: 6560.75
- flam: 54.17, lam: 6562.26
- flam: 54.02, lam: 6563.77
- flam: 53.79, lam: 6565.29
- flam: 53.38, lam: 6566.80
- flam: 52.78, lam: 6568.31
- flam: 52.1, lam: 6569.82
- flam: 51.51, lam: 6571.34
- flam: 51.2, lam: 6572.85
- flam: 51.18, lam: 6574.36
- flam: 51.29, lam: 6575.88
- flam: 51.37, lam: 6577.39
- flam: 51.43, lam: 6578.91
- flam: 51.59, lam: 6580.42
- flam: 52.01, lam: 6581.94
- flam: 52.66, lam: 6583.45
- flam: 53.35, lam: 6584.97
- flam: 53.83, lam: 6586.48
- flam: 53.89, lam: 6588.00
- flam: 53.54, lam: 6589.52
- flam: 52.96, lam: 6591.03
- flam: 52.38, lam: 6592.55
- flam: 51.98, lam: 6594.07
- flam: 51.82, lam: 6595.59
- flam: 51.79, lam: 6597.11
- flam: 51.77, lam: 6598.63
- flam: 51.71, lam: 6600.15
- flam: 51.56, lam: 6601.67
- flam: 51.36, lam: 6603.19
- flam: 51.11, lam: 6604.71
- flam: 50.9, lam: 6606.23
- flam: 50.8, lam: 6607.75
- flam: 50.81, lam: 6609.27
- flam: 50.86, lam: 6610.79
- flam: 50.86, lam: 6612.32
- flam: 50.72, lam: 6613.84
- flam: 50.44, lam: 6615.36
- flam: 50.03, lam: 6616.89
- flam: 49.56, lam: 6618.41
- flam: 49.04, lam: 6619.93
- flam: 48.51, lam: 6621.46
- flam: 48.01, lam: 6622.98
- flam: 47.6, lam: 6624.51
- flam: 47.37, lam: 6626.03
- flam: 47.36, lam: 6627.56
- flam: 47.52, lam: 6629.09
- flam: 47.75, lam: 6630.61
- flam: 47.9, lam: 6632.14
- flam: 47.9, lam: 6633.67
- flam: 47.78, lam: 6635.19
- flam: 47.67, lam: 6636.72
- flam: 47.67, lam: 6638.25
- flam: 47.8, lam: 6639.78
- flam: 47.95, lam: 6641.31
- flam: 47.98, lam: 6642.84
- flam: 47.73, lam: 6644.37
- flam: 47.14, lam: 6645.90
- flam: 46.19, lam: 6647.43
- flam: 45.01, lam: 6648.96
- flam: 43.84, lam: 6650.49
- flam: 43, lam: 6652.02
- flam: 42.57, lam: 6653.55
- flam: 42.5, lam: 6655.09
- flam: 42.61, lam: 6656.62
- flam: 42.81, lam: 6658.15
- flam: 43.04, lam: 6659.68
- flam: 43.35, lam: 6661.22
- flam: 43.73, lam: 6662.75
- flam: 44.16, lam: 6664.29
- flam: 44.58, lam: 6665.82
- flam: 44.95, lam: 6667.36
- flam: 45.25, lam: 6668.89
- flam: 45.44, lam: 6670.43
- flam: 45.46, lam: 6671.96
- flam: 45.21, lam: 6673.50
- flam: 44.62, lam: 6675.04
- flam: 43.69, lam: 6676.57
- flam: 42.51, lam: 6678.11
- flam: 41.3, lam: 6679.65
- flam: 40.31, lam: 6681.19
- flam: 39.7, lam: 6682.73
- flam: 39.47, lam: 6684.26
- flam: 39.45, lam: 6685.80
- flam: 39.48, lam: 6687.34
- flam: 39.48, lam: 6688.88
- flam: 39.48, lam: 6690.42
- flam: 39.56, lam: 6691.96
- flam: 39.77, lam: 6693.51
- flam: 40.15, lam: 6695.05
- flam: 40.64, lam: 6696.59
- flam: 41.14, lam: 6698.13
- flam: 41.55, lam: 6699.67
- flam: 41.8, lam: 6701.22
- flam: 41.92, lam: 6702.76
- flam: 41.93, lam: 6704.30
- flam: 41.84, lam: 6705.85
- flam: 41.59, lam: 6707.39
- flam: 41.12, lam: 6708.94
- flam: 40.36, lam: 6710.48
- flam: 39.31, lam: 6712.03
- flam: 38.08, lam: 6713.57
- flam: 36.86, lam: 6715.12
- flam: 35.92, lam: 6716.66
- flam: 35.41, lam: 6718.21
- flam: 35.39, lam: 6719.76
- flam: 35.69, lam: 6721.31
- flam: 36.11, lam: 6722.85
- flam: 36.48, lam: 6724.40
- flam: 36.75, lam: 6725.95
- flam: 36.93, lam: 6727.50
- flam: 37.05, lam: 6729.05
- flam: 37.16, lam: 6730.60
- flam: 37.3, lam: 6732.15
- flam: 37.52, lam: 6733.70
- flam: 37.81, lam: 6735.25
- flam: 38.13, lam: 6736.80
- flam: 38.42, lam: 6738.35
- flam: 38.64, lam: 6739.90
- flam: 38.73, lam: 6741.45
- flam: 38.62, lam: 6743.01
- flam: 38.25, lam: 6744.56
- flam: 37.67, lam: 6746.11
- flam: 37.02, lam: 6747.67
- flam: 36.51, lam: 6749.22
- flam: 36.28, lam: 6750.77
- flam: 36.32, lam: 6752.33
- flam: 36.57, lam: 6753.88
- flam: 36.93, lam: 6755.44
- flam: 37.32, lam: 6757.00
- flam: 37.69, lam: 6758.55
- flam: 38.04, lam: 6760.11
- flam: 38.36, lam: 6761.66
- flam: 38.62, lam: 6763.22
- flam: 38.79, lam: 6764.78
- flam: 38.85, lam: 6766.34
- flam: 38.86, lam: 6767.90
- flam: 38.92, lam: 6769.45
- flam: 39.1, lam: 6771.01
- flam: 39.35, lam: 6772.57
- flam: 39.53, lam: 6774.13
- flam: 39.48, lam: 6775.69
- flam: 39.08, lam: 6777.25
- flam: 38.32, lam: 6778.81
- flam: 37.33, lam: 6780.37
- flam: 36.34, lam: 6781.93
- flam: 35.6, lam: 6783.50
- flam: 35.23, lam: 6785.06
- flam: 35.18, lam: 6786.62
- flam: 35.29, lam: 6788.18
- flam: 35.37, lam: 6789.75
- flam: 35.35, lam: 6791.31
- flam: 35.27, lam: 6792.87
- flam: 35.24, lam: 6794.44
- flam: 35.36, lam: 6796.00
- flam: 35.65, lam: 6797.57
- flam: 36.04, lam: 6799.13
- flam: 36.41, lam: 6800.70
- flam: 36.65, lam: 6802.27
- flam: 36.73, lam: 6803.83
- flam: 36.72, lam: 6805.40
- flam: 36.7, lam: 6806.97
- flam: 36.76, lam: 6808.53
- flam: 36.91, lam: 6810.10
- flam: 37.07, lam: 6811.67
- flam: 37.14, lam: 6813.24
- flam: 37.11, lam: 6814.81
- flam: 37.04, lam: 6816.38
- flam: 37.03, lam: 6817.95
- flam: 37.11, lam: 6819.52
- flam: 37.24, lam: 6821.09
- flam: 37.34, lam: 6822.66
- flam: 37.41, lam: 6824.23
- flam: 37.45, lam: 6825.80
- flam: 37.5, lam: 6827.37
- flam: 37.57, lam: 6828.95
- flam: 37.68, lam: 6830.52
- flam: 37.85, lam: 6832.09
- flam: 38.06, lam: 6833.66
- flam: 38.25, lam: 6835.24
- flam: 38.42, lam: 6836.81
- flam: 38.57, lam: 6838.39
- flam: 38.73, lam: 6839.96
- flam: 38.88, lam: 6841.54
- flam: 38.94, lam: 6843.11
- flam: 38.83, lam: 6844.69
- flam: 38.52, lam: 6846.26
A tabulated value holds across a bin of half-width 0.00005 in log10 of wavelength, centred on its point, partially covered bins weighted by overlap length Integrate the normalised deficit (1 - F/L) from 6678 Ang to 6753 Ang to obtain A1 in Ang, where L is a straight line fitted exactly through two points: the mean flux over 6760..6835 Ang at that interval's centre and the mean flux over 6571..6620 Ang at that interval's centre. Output 7.5 Ang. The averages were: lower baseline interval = 51.6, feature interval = 38.7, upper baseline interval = 37.2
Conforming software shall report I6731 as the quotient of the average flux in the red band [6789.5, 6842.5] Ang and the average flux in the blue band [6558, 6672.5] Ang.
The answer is 0.8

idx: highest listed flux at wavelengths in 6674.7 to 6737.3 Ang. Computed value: 44.62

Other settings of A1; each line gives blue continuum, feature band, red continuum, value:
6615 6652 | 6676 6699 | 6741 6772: 1.57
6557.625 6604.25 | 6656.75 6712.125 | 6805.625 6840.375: 4.93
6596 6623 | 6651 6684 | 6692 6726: 0.45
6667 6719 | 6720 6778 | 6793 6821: 1.49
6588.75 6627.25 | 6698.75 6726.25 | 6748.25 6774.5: 2.11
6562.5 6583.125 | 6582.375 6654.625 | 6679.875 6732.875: -2.55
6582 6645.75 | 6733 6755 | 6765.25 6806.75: 1.41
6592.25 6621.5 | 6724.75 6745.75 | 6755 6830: 1.85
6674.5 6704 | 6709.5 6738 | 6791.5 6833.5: 1.82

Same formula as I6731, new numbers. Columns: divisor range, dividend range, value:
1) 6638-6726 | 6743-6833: 0.89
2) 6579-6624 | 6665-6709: 0.81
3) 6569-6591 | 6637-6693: 0.83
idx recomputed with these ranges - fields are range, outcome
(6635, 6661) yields 47.98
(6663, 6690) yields 45.46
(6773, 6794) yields 39.53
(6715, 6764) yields 38.73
